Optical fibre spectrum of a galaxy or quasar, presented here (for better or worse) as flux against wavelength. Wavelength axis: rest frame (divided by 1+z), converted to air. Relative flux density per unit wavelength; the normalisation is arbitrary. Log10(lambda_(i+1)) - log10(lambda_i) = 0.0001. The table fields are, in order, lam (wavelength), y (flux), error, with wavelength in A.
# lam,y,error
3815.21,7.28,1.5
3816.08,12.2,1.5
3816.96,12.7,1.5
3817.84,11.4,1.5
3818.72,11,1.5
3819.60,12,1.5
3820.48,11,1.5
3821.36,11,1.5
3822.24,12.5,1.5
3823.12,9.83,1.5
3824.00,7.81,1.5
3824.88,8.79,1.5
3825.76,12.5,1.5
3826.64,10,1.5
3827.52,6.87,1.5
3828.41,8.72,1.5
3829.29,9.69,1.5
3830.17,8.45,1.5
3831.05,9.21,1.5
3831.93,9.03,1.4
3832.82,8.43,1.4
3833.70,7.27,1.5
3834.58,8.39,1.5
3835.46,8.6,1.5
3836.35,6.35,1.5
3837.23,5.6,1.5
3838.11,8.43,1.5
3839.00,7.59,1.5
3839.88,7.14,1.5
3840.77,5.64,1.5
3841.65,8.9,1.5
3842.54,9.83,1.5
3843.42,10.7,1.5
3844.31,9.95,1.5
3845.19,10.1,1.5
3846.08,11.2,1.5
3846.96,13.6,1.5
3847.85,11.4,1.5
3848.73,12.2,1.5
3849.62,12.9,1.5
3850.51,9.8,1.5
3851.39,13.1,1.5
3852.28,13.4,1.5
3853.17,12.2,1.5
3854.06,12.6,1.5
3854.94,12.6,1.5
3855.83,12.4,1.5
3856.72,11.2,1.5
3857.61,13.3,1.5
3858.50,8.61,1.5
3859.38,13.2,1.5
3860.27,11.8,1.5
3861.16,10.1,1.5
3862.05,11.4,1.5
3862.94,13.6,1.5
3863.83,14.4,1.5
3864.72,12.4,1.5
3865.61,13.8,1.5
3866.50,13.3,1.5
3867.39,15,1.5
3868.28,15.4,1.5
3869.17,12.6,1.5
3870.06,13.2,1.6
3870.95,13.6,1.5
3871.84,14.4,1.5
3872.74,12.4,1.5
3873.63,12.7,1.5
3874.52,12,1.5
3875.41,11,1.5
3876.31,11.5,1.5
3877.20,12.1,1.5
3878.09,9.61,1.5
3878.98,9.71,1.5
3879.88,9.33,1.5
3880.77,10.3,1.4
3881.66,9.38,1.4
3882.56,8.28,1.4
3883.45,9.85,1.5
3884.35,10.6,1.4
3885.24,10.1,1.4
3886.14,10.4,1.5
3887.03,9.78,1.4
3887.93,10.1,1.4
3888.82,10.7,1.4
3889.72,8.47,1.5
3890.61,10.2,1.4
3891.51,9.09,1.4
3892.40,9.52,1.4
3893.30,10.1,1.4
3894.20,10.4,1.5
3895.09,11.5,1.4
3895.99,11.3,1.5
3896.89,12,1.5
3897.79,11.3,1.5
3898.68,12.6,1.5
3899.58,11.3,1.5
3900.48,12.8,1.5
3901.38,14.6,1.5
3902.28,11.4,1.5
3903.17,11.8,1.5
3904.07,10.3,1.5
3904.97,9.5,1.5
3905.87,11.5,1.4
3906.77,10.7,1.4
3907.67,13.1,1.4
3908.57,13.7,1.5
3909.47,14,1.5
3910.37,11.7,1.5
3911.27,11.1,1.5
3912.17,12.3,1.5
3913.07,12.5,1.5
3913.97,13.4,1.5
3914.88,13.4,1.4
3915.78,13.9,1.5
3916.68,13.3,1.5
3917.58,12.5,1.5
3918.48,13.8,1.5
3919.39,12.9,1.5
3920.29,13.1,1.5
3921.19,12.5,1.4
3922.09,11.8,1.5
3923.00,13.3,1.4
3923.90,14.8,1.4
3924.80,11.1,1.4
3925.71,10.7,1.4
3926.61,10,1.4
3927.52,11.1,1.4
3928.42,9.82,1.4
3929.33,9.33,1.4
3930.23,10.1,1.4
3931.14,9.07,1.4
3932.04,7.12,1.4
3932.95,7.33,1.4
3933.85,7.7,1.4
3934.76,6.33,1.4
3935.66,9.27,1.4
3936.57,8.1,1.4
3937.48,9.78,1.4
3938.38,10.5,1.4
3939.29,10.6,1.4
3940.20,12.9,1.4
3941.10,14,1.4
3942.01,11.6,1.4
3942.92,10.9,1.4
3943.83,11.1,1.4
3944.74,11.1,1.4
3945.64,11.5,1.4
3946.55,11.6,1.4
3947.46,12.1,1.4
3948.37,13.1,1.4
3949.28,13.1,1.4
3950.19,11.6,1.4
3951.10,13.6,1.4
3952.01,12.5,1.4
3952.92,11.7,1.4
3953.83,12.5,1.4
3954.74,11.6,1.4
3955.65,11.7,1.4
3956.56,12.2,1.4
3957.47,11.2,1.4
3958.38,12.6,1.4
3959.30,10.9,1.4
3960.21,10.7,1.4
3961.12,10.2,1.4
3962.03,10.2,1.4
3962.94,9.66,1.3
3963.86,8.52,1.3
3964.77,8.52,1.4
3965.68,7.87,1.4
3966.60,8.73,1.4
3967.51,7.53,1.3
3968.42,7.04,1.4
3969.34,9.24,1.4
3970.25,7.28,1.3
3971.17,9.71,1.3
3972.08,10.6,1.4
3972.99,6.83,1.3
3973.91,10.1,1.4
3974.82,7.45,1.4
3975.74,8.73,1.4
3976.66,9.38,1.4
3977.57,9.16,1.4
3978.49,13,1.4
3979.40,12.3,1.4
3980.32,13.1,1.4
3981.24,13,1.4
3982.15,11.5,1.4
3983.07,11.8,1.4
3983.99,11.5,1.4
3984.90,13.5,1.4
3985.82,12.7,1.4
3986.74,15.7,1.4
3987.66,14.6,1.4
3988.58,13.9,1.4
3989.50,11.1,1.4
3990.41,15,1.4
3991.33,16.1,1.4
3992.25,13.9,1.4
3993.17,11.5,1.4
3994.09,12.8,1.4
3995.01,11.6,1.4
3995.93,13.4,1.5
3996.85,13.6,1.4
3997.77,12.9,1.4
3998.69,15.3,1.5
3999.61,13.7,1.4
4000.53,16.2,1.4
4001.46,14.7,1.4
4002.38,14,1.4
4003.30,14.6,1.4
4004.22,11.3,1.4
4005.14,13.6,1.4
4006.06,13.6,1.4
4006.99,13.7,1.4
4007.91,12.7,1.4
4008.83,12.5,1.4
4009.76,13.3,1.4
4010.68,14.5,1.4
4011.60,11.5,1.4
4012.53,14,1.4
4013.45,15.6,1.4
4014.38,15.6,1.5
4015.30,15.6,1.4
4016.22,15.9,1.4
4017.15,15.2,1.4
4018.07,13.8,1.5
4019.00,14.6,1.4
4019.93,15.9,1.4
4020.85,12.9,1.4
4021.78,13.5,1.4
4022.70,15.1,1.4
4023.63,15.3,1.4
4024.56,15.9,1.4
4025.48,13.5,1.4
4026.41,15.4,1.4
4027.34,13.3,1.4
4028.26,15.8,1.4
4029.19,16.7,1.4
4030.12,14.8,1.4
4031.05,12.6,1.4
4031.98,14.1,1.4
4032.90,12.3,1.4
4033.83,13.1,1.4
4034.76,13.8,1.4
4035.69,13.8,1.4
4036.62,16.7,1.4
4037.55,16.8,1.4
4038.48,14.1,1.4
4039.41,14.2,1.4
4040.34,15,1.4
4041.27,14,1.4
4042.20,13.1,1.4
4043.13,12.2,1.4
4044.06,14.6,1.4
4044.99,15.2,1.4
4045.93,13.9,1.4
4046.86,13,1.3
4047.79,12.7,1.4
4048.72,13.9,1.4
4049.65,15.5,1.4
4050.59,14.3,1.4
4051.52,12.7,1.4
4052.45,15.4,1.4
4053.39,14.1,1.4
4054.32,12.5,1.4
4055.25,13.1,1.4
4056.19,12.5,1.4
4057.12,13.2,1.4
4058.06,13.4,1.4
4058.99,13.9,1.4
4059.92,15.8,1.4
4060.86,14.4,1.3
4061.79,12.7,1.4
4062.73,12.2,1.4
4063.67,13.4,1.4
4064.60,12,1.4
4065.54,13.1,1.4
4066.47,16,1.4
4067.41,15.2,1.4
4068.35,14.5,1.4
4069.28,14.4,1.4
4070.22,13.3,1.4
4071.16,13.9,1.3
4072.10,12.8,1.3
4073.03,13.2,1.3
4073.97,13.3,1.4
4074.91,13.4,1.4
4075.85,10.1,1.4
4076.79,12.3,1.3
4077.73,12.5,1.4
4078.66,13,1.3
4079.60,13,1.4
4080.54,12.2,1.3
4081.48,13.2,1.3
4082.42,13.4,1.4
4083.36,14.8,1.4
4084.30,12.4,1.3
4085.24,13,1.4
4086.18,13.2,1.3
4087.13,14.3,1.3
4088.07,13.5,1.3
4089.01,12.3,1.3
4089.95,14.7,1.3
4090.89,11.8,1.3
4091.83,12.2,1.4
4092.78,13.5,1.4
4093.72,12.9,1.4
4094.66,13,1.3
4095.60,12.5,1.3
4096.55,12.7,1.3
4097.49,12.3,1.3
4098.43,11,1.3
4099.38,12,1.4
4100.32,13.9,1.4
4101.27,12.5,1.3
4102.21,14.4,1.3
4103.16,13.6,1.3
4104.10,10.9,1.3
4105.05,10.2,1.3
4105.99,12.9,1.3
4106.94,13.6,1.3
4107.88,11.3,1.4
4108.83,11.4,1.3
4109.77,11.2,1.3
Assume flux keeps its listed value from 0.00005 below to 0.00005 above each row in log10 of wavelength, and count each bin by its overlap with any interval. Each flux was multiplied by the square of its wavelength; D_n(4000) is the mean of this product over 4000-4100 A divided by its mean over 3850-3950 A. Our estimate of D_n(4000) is 1.3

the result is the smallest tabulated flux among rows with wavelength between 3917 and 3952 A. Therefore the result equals 6.33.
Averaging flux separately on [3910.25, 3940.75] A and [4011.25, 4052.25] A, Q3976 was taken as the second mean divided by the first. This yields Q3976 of 1.3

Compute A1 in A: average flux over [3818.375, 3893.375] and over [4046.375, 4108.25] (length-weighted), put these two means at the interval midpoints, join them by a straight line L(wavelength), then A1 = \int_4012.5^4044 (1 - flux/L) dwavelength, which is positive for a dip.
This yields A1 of -4.8 A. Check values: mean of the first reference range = 10.7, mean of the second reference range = 13.2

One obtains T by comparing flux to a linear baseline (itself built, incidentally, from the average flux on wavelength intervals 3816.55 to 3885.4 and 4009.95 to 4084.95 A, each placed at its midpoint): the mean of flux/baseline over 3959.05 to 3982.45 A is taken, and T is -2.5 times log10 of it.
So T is 0.30 mag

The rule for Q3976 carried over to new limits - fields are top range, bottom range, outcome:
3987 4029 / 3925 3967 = 1.33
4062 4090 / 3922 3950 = 1.24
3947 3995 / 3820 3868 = 1.07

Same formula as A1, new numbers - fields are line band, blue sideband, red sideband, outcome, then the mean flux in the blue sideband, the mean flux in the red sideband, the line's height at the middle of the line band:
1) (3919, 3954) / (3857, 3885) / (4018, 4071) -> 4.61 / 11.9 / 14.1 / 12.7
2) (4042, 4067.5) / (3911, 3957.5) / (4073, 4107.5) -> -2.49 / 11.4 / 12.8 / 12.5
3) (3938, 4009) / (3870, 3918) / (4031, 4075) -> 4.82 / 11.4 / 13.8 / 12.6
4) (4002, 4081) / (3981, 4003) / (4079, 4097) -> -3.51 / 13.5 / 13.1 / 13.3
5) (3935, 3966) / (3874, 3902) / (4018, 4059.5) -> 2.47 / 10.7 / 14.1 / 12.1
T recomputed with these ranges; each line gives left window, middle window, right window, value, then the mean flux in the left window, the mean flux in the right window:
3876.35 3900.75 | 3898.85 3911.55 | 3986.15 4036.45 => -0.10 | 10.4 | 14.1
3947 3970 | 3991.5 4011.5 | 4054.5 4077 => -0.15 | 10.7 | 13.4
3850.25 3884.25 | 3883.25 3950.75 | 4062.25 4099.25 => 0.09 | 12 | 13.1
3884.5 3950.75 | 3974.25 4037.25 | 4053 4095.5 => -0.10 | 11.2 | 13.3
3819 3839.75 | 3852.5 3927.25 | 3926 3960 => -0.18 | 9.03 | 10.8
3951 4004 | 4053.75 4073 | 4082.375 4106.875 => -0.09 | 11.6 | 12.8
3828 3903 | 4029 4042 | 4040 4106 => -0.12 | 10.9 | 13.3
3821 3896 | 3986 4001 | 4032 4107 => -0.12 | 10.7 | 13.4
